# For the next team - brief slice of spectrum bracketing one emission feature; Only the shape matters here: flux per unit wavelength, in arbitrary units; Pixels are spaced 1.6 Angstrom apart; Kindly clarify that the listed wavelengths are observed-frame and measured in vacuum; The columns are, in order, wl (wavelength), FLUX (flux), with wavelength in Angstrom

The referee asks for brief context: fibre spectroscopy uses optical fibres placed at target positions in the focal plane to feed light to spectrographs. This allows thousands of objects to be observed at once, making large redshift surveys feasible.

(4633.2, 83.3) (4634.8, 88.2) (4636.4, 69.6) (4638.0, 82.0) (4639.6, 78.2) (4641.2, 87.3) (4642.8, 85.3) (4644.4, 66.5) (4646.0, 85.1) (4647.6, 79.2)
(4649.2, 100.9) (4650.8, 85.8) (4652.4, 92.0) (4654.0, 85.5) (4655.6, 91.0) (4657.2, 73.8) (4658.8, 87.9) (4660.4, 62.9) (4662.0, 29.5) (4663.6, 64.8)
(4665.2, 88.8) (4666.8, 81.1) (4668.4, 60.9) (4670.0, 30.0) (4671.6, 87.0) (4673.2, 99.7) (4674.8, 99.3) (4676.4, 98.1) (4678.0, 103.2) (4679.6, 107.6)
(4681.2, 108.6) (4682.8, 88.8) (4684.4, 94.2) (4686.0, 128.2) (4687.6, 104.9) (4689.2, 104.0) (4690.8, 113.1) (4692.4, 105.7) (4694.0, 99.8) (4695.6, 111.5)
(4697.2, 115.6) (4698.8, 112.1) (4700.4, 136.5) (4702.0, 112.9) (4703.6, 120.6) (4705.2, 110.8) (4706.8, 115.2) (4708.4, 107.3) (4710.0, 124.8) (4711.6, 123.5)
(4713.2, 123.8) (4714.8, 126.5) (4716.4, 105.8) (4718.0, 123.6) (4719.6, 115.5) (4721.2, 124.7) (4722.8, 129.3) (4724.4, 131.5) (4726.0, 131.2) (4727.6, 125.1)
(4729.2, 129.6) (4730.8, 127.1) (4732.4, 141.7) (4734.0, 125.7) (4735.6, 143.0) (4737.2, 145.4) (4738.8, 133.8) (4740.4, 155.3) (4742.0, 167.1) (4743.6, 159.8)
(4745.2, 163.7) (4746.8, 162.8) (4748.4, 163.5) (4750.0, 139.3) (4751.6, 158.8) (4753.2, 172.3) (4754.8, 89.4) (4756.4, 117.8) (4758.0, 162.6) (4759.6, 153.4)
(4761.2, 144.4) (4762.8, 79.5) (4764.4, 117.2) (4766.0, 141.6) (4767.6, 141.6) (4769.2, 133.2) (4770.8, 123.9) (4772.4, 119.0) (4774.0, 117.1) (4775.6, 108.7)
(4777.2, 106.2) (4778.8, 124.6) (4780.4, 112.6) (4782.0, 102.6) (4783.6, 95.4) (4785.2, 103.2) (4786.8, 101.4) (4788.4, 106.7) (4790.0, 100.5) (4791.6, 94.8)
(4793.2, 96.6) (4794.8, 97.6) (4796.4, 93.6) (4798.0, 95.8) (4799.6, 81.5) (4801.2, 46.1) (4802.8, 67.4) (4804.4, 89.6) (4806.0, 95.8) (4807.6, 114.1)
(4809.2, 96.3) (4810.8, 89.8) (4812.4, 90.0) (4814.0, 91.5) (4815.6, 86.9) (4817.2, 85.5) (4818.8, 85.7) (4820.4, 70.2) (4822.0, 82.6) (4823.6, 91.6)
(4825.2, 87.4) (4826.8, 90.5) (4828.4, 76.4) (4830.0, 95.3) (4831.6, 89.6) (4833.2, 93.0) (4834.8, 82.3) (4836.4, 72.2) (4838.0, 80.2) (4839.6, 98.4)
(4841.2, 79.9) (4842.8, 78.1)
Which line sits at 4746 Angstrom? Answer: C IV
